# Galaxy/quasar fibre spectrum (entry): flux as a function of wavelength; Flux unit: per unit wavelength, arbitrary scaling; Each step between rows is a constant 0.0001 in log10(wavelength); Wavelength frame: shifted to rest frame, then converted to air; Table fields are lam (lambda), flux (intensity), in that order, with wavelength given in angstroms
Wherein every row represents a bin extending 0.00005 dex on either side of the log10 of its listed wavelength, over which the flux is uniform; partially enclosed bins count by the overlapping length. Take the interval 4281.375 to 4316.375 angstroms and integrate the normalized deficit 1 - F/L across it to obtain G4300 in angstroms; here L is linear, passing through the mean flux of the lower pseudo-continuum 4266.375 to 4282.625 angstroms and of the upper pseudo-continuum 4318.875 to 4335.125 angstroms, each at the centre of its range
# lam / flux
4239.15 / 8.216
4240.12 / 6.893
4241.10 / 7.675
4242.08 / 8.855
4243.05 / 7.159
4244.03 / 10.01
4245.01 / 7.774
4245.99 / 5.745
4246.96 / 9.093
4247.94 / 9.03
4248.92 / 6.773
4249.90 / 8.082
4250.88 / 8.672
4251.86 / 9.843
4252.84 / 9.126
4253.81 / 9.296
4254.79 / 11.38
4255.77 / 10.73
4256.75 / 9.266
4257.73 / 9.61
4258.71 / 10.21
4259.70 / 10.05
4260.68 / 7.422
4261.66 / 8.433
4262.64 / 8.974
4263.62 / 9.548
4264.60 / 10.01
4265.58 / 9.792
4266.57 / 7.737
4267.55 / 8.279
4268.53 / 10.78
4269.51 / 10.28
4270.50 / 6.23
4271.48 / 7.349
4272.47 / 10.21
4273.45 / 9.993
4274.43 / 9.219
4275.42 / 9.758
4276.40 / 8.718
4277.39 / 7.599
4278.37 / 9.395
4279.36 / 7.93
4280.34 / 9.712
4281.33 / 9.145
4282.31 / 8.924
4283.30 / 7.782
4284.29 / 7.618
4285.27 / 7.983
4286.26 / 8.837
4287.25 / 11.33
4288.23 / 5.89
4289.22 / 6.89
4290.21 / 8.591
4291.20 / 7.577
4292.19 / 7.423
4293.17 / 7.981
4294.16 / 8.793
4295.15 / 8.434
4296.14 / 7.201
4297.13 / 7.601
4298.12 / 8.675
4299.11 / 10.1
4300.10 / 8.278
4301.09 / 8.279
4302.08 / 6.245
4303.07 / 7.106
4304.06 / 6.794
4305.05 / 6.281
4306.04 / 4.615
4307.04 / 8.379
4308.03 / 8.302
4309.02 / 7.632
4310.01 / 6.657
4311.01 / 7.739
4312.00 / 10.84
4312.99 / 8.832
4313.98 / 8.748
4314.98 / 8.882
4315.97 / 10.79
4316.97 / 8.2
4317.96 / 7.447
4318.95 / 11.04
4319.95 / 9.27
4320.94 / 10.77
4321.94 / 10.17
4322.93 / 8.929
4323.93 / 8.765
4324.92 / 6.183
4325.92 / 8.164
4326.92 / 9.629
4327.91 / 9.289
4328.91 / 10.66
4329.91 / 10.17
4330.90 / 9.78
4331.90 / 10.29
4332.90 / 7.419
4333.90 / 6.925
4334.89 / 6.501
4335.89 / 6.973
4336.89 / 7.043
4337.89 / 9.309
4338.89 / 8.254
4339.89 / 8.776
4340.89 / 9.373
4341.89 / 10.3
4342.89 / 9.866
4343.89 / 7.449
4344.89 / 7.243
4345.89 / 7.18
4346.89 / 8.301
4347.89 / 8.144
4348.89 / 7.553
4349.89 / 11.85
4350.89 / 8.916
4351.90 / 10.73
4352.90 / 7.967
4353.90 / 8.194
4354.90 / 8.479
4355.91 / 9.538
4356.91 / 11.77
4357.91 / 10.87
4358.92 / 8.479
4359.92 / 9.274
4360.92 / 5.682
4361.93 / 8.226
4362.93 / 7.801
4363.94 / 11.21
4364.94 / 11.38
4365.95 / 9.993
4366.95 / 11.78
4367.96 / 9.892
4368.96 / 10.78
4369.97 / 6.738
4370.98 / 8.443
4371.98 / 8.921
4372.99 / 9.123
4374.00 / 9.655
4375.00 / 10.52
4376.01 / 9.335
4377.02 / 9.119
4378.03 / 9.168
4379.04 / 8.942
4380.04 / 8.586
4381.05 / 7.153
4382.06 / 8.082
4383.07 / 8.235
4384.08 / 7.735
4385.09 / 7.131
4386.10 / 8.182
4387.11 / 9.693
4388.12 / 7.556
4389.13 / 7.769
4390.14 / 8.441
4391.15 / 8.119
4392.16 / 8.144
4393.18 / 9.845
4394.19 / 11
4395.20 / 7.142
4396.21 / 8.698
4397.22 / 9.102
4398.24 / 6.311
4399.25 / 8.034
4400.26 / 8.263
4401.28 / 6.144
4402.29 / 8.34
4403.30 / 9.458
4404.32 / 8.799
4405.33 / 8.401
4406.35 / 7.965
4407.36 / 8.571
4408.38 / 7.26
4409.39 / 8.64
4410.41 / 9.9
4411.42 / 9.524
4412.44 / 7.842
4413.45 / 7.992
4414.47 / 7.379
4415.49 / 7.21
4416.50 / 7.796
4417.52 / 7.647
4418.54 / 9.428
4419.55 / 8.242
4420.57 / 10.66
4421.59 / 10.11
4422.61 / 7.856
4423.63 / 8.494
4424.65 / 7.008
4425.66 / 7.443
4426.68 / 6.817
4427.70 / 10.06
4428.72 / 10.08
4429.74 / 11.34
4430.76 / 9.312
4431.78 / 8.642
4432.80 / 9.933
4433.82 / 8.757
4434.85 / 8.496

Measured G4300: 3.6 angstroms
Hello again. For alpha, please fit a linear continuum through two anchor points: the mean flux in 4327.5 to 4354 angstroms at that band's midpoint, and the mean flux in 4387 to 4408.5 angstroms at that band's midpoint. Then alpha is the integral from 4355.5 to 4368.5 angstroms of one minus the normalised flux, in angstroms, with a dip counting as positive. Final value -1.74 angstroms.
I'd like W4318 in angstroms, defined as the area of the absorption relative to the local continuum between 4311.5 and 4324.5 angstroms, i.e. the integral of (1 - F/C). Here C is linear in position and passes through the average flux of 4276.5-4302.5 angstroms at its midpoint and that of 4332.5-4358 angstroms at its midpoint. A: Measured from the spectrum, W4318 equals -1.5 angstroms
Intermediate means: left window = 8.25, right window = 8.62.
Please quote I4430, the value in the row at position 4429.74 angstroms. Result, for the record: 11.34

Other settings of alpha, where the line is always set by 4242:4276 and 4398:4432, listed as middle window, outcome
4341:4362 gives -0.5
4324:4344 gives 0.2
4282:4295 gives 1.1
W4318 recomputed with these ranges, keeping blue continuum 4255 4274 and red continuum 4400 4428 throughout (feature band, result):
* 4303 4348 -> 1.9 angstroms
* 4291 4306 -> 2.2 angstroms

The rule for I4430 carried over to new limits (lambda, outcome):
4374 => 9.655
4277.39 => 7.599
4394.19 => 11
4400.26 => 8.263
